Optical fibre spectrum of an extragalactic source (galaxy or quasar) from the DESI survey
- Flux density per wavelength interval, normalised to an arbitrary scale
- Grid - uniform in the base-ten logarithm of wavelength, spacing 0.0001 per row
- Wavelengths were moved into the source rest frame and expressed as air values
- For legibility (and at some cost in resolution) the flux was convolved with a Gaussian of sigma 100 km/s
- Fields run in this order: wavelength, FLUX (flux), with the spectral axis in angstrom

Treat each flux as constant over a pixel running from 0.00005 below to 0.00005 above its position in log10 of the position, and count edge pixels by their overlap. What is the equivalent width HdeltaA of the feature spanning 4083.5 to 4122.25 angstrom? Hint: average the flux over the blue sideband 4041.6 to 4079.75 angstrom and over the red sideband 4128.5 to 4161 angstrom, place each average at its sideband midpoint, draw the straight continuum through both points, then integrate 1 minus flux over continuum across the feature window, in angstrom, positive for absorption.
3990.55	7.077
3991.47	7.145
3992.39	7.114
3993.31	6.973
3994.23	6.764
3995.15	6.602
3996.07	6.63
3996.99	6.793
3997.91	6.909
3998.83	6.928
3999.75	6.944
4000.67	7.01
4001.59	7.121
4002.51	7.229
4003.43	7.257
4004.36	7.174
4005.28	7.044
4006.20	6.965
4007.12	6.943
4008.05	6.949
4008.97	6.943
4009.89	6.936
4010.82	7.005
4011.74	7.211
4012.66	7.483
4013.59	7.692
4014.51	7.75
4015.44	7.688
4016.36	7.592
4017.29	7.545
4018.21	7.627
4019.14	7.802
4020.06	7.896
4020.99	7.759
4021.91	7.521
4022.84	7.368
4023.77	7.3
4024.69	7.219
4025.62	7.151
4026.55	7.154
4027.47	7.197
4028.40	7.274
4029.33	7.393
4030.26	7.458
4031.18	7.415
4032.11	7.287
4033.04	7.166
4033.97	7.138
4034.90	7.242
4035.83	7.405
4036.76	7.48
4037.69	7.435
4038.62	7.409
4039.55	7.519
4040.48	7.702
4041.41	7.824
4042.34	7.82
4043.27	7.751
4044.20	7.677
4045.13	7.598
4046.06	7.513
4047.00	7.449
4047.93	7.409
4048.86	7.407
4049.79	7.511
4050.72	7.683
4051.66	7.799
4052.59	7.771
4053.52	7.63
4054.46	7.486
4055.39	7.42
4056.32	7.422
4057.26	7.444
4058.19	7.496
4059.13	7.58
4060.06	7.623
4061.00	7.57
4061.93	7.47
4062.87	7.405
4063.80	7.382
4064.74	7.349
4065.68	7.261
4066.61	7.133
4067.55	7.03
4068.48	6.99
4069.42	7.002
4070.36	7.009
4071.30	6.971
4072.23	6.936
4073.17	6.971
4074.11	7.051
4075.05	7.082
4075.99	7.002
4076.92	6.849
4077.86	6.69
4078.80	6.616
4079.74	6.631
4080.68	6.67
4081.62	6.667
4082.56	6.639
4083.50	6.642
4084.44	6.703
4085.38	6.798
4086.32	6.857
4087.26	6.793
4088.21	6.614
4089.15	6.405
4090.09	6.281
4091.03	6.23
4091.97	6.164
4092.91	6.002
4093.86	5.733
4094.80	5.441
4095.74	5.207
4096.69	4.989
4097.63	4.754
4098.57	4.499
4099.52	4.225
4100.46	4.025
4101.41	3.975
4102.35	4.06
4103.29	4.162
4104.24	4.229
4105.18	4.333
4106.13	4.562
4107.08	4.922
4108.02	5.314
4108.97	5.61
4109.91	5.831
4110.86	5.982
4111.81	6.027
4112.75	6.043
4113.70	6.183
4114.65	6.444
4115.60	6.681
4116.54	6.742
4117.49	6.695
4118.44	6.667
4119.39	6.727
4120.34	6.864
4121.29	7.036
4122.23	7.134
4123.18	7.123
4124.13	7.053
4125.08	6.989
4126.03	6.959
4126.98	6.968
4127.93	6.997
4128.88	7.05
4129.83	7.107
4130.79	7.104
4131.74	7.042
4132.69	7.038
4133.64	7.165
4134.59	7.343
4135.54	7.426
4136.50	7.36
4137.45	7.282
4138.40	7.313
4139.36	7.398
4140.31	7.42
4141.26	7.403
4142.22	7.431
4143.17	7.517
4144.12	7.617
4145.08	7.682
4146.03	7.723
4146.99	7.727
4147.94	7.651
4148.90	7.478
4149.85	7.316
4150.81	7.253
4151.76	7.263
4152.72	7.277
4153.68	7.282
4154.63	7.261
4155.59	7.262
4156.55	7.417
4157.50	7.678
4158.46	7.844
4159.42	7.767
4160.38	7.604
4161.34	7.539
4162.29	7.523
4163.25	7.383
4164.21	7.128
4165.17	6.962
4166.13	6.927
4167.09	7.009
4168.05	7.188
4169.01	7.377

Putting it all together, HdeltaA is 8.5 angstrom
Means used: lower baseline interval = 7.33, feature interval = 5.75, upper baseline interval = 7.4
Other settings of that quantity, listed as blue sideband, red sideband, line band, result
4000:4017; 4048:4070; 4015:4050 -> -0.8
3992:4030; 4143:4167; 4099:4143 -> 6.2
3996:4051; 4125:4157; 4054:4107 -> 7.1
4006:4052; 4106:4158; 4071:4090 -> 1.1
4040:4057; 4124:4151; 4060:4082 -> 1.4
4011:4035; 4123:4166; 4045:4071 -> 0.0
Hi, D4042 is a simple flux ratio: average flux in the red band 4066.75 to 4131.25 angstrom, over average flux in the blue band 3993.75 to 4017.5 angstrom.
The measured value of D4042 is 0.87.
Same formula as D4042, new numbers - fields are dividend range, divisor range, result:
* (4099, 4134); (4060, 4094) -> 0.89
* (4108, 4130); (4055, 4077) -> 0.91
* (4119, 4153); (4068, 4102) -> 1.17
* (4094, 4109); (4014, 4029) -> 0.62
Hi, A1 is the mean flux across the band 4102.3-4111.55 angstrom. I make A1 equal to 4.96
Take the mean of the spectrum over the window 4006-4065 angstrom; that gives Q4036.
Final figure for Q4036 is 7.45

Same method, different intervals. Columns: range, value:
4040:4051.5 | 7.62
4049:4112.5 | 6.4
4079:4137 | 6.17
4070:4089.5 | 6.79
